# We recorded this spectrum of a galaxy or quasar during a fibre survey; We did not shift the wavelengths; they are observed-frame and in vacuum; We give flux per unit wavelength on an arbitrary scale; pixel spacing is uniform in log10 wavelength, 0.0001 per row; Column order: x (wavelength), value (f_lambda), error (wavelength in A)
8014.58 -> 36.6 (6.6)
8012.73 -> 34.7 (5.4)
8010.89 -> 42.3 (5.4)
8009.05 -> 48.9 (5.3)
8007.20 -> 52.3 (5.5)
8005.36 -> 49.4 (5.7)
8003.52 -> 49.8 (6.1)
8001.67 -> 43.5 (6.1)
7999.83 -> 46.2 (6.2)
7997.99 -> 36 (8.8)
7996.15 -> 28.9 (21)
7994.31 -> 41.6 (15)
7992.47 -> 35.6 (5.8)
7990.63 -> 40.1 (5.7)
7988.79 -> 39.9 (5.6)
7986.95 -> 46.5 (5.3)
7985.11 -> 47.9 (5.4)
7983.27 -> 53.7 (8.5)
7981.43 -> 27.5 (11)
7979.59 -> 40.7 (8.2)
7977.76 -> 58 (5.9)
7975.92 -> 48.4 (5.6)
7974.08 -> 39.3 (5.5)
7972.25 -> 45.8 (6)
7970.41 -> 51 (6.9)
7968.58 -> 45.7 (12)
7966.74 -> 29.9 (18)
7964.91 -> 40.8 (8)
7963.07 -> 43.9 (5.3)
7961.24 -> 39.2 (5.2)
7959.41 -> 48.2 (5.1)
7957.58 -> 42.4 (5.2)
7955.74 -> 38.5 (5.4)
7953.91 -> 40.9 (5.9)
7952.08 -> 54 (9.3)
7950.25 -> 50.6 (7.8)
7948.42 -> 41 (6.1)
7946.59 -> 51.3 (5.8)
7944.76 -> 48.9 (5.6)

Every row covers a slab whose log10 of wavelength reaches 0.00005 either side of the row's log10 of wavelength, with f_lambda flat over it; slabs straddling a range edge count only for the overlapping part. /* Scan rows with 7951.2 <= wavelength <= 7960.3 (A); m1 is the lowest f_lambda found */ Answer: 38.5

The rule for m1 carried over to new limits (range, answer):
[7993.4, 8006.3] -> 28.9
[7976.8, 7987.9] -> 27.5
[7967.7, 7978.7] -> 39.3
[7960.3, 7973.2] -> 29.9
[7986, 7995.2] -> 35.6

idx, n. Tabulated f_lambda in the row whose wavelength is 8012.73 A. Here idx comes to 34.7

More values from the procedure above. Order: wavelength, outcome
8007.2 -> 52.3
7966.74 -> 29.9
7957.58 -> 42.4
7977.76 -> 58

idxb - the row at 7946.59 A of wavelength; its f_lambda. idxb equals 51.3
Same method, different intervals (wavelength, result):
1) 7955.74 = 38.5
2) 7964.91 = 40.8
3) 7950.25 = 50.6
